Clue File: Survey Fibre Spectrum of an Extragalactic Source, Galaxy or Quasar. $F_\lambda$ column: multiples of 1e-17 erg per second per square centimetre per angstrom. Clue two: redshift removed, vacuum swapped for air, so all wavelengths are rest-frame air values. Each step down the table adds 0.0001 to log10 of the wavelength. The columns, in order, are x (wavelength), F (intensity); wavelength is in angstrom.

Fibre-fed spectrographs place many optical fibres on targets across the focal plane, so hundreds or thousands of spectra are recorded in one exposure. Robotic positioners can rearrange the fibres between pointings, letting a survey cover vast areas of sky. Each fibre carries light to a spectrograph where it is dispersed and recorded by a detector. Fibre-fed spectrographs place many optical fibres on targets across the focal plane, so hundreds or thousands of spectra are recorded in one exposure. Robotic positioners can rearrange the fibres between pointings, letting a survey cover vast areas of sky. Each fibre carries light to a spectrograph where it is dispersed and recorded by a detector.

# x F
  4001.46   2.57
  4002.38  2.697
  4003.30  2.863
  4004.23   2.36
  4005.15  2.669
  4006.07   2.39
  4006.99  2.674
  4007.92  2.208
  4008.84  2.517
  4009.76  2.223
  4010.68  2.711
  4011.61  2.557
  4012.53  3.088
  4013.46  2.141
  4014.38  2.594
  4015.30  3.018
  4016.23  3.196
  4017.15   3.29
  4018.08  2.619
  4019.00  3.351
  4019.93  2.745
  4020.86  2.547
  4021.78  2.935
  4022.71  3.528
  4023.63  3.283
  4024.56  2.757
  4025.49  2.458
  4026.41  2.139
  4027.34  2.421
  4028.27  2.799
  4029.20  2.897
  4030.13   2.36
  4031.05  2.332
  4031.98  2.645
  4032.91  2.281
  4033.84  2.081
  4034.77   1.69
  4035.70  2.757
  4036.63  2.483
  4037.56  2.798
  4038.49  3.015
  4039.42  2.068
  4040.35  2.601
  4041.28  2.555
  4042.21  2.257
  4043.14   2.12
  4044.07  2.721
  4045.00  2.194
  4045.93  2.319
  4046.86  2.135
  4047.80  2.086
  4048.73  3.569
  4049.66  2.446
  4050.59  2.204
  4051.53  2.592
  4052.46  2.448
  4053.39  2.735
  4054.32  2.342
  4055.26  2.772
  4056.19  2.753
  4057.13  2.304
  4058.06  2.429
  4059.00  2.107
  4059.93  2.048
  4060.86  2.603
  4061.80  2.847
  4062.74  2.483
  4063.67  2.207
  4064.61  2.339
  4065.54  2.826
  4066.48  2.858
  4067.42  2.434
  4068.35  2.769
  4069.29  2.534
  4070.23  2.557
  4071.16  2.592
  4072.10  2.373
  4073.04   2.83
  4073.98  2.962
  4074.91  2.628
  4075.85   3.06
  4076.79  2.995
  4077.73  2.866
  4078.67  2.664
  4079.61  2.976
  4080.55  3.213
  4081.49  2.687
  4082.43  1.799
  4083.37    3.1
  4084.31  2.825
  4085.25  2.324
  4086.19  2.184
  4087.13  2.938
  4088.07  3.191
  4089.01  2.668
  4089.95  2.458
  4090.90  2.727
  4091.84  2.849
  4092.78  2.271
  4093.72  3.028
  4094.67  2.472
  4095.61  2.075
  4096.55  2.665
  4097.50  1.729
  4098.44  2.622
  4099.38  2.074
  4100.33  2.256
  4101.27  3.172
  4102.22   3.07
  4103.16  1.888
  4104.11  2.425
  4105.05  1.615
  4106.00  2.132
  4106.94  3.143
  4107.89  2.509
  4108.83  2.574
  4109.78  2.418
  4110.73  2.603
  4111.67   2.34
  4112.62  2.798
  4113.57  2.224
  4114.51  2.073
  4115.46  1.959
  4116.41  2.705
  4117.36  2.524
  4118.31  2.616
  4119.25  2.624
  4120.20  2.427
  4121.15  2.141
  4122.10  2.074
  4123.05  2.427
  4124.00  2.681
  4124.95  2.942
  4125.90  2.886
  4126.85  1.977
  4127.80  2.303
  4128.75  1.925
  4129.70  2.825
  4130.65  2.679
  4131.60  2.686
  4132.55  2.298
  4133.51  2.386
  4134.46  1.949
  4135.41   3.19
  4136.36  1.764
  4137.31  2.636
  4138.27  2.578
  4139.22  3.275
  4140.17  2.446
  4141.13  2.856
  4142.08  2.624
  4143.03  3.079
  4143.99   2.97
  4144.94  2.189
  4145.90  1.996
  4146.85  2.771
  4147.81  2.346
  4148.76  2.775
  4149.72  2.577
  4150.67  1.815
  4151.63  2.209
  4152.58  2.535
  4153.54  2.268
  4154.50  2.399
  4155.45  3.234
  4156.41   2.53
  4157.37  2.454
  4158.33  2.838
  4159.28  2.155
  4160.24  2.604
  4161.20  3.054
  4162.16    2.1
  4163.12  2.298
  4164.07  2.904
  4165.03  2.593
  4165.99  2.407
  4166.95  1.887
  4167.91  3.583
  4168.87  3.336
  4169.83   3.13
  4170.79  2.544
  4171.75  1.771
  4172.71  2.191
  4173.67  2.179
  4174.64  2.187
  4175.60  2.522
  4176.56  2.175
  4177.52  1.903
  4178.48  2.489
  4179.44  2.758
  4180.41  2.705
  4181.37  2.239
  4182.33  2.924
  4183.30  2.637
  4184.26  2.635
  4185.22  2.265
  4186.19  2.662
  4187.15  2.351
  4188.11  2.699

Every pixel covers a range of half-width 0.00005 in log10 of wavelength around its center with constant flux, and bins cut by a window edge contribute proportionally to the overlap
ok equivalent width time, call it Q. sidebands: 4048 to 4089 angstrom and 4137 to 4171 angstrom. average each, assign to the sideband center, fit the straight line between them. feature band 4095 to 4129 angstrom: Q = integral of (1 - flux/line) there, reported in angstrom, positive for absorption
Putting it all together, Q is 2.8 angstrom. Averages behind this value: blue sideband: 2.64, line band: 2.41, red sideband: 2.61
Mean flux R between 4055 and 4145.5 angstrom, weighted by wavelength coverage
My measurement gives 2.55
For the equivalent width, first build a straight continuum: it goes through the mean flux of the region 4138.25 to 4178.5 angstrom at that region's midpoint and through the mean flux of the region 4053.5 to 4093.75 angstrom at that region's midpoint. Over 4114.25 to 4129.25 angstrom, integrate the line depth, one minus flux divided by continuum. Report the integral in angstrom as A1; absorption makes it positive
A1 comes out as 1.03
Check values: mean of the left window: 2.63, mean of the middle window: 2.4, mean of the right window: 2.53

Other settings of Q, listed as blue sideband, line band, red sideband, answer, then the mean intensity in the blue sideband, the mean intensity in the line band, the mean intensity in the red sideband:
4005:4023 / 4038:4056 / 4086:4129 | 1.1 angstrom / 2.74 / 2.49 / 2.47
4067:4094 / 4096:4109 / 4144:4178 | 1.1 angstrom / 2.71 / 2.41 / 2.48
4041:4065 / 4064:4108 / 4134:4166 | -2.2 angstrom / 2.45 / 2.6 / 2.54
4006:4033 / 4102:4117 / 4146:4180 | 1.0 angstrom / 2.7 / 2.39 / 2.5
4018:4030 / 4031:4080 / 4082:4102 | 2.7 angstrom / 2.8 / 2.53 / 2.55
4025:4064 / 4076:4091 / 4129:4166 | -1.5 angstrom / 2.46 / 2.73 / 2.54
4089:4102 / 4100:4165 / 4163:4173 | 1.8 angstrom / 2.51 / 2.5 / 2.62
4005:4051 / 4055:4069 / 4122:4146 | 0.3 angstrom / 2.59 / 2.52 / 2.54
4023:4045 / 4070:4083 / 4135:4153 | -1.1 angstrom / 2.5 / 2.74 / 2.56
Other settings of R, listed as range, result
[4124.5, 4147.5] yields 2.55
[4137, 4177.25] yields 2.54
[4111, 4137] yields 2.43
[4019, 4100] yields 2.57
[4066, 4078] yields 2.72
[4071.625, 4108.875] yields 2.6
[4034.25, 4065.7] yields 2.46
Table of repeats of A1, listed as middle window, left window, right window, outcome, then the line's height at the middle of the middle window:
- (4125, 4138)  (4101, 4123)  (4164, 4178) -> 0.0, 2.44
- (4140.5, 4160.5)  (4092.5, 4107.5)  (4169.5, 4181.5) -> -1.3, 2.38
